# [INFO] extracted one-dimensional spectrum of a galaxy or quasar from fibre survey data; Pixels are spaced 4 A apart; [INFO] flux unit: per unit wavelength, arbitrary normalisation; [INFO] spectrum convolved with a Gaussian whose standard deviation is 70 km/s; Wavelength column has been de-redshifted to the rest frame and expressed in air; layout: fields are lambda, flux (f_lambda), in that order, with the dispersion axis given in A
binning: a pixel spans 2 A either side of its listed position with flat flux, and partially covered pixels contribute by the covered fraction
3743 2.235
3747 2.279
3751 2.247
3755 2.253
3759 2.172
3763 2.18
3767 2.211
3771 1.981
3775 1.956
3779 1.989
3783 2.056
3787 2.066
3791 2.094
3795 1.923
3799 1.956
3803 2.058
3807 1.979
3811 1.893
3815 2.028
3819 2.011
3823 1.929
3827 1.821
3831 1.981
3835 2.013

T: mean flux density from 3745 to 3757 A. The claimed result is 2.26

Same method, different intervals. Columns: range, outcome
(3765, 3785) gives 2.04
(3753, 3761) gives 2.21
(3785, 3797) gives 2.03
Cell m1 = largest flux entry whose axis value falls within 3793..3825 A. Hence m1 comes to 2.058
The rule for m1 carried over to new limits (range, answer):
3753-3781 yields 2.253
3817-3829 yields 2.011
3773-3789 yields 2.066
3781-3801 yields 2.094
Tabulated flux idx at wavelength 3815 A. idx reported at 2.028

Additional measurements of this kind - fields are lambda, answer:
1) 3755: 2.253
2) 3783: 2.056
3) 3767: 2.211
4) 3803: 2.058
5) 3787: 2.066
